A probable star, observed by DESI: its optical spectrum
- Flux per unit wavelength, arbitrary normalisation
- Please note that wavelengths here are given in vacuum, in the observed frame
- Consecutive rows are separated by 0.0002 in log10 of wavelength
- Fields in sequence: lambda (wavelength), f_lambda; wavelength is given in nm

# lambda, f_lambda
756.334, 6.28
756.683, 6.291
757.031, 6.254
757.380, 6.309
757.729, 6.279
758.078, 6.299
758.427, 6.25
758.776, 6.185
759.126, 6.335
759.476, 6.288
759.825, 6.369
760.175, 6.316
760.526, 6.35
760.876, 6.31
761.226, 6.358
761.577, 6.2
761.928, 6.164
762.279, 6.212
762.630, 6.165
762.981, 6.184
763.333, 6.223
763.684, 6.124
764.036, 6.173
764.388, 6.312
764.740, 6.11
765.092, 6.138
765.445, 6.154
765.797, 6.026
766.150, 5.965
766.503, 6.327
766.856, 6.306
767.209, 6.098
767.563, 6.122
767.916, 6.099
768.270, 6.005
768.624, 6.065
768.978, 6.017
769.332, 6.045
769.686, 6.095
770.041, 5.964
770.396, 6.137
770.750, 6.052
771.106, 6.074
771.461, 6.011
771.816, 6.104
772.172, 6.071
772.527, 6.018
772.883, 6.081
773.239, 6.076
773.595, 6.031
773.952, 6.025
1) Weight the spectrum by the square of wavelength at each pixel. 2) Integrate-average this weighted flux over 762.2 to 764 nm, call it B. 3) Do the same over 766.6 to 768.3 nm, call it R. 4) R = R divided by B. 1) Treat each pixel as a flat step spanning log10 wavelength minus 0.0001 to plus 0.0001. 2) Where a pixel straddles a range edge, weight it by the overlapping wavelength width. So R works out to 1.01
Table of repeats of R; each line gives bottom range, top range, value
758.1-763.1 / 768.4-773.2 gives 0.99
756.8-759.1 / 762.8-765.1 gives 1.00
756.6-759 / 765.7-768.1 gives 1.00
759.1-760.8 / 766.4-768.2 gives 0.99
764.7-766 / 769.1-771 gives 1.00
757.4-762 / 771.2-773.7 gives 1.00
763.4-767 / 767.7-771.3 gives 0.99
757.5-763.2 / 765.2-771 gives 0.99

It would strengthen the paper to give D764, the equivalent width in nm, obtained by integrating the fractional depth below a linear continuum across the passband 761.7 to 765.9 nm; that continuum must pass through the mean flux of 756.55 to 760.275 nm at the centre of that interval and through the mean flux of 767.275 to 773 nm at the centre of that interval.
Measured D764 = 0.01 nm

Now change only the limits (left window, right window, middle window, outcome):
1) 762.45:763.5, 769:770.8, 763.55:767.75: -0.011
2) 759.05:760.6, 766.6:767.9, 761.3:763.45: 0.027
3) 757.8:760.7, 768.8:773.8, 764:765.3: 0.001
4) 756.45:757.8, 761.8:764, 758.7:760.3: -0.017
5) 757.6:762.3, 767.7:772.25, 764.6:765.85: 0.010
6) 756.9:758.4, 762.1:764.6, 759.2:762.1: -0.027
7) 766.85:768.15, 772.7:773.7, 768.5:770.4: 0.019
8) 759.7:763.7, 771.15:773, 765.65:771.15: 0.035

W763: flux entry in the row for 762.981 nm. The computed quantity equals 6.184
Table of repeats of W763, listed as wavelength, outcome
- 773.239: 6.076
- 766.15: 5.965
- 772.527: 6.018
